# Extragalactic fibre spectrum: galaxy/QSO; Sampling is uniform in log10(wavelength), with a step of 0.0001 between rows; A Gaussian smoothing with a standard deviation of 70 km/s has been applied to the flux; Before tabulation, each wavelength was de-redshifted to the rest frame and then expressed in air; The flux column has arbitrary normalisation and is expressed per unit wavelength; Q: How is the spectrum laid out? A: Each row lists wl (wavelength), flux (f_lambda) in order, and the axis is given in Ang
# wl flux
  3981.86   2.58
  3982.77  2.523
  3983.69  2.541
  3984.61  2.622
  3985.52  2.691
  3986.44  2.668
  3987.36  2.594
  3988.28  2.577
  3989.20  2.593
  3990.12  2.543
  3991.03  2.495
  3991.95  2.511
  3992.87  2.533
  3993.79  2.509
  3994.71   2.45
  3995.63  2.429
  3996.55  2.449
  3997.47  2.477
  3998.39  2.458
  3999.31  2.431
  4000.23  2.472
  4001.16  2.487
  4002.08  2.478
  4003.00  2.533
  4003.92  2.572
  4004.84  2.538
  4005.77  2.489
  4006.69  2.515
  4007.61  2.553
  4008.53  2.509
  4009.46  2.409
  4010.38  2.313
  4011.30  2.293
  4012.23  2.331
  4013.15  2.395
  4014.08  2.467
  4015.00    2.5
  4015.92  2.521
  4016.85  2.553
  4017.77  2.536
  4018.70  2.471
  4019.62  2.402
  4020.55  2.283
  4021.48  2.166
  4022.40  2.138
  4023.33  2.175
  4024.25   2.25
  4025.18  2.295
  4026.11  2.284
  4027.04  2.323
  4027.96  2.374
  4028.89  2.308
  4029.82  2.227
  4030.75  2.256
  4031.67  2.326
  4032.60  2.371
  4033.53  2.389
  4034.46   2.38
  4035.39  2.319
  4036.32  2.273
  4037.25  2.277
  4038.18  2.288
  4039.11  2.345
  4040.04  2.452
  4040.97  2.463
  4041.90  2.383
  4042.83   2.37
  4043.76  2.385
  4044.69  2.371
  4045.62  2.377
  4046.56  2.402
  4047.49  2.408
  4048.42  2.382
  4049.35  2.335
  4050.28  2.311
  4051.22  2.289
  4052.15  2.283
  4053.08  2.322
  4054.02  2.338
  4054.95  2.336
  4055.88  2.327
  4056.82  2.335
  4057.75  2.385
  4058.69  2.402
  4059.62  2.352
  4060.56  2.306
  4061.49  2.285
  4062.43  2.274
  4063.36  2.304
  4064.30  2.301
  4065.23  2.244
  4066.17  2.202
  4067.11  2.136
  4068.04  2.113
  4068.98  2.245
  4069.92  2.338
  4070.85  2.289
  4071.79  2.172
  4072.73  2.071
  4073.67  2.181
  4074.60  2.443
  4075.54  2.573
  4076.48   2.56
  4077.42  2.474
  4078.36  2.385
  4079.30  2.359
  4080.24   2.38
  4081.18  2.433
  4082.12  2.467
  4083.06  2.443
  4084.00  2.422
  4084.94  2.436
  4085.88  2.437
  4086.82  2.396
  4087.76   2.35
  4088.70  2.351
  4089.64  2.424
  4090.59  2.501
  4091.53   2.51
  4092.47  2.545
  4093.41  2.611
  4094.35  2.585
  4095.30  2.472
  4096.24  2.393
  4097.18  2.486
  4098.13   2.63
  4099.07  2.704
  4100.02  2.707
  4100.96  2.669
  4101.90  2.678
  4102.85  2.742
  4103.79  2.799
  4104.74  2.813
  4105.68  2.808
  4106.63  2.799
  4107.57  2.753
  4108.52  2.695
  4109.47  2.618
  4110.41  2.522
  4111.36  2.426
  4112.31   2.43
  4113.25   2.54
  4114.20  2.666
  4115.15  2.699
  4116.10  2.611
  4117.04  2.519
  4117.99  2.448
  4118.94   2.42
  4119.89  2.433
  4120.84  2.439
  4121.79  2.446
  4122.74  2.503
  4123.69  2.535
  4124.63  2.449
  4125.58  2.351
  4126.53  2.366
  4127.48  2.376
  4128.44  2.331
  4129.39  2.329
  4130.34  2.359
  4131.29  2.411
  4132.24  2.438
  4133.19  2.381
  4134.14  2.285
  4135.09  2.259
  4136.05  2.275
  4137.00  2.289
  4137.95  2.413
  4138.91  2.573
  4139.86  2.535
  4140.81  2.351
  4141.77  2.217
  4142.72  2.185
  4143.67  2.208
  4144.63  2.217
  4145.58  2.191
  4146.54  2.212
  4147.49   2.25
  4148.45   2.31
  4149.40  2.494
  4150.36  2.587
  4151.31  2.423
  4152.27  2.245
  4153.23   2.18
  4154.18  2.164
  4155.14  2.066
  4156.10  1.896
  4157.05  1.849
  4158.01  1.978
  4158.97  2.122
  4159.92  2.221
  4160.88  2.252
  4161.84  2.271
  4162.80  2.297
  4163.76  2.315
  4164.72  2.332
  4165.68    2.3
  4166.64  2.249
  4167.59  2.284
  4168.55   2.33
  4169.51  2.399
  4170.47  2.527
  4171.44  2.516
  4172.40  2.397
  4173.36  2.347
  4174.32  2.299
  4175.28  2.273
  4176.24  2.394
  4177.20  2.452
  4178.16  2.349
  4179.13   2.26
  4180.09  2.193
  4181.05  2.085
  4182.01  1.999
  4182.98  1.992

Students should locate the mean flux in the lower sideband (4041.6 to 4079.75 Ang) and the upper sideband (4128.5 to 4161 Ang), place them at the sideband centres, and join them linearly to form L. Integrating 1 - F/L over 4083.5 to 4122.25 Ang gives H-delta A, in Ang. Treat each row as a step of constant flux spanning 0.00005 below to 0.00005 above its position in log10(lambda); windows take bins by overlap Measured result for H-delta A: -4.4 Ang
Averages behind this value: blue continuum 2.33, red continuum 2.27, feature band 2.56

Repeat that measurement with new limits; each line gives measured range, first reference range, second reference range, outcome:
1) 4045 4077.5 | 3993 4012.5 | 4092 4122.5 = 2.8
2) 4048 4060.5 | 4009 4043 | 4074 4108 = 0.5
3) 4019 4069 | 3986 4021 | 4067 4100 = 2.8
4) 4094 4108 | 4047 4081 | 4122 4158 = -2.2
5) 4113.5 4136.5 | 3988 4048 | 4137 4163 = -1.5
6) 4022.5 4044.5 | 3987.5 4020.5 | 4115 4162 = 1.1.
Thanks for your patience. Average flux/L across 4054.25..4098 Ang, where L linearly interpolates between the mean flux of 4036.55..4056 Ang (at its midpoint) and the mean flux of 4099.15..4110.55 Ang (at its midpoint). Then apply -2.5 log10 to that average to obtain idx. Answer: 0.07 mag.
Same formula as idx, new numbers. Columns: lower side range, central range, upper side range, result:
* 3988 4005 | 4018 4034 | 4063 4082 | 0.059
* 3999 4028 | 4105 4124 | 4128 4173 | -0.109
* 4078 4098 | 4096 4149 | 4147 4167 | -0.059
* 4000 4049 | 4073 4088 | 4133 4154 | -0.030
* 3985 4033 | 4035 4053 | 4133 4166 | 0.017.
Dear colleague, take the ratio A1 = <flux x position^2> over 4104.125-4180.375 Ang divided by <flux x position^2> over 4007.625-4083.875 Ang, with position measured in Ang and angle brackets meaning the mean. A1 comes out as 1.1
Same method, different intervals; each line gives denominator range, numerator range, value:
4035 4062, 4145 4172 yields 1.02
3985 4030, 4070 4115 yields 1.07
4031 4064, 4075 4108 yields 1.11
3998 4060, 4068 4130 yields 1.08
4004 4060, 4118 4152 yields 1.05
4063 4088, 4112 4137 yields 1.06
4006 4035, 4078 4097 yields 1.07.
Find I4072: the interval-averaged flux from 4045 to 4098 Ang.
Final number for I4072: 2.37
